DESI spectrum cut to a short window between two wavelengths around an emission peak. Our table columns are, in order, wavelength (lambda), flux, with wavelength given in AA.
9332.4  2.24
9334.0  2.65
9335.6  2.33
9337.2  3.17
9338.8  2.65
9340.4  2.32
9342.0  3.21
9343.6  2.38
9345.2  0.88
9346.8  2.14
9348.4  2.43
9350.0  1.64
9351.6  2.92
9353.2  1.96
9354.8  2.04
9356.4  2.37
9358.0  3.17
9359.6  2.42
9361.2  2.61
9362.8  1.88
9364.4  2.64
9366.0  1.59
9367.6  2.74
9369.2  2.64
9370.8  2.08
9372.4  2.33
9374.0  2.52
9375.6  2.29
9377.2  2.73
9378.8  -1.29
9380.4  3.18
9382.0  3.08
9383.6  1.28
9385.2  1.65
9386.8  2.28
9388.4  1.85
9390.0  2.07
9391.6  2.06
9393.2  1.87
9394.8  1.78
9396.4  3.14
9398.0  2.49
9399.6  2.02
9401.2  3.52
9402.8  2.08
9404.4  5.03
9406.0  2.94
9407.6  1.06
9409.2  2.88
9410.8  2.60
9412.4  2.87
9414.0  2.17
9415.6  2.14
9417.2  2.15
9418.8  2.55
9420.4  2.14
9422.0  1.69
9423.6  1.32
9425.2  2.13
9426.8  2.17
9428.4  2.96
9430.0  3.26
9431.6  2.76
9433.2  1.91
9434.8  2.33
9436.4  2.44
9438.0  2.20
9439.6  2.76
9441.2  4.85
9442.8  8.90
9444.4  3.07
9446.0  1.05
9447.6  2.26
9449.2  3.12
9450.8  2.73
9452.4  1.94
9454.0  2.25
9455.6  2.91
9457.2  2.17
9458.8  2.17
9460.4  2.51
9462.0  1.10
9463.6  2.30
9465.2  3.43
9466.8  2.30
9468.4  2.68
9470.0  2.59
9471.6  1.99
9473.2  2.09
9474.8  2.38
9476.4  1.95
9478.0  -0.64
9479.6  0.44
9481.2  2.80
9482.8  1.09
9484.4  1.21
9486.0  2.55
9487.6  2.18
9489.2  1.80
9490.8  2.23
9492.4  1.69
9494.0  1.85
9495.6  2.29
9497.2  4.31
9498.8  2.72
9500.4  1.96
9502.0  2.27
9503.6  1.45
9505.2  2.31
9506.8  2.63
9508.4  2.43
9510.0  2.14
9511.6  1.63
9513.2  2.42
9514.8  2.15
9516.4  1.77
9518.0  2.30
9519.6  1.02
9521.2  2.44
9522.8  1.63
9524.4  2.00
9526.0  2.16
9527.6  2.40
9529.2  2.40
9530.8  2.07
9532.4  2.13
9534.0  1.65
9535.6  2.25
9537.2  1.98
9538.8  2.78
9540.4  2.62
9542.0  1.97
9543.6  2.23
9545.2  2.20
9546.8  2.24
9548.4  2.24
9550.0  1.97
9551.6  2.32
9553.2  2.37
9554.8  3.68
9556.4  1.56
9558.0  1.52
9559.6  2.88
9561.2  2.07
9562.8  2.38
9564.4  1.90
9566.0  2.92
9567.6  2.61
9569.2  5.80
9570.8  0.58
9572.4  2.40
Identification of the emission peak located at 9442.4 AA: [S II]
